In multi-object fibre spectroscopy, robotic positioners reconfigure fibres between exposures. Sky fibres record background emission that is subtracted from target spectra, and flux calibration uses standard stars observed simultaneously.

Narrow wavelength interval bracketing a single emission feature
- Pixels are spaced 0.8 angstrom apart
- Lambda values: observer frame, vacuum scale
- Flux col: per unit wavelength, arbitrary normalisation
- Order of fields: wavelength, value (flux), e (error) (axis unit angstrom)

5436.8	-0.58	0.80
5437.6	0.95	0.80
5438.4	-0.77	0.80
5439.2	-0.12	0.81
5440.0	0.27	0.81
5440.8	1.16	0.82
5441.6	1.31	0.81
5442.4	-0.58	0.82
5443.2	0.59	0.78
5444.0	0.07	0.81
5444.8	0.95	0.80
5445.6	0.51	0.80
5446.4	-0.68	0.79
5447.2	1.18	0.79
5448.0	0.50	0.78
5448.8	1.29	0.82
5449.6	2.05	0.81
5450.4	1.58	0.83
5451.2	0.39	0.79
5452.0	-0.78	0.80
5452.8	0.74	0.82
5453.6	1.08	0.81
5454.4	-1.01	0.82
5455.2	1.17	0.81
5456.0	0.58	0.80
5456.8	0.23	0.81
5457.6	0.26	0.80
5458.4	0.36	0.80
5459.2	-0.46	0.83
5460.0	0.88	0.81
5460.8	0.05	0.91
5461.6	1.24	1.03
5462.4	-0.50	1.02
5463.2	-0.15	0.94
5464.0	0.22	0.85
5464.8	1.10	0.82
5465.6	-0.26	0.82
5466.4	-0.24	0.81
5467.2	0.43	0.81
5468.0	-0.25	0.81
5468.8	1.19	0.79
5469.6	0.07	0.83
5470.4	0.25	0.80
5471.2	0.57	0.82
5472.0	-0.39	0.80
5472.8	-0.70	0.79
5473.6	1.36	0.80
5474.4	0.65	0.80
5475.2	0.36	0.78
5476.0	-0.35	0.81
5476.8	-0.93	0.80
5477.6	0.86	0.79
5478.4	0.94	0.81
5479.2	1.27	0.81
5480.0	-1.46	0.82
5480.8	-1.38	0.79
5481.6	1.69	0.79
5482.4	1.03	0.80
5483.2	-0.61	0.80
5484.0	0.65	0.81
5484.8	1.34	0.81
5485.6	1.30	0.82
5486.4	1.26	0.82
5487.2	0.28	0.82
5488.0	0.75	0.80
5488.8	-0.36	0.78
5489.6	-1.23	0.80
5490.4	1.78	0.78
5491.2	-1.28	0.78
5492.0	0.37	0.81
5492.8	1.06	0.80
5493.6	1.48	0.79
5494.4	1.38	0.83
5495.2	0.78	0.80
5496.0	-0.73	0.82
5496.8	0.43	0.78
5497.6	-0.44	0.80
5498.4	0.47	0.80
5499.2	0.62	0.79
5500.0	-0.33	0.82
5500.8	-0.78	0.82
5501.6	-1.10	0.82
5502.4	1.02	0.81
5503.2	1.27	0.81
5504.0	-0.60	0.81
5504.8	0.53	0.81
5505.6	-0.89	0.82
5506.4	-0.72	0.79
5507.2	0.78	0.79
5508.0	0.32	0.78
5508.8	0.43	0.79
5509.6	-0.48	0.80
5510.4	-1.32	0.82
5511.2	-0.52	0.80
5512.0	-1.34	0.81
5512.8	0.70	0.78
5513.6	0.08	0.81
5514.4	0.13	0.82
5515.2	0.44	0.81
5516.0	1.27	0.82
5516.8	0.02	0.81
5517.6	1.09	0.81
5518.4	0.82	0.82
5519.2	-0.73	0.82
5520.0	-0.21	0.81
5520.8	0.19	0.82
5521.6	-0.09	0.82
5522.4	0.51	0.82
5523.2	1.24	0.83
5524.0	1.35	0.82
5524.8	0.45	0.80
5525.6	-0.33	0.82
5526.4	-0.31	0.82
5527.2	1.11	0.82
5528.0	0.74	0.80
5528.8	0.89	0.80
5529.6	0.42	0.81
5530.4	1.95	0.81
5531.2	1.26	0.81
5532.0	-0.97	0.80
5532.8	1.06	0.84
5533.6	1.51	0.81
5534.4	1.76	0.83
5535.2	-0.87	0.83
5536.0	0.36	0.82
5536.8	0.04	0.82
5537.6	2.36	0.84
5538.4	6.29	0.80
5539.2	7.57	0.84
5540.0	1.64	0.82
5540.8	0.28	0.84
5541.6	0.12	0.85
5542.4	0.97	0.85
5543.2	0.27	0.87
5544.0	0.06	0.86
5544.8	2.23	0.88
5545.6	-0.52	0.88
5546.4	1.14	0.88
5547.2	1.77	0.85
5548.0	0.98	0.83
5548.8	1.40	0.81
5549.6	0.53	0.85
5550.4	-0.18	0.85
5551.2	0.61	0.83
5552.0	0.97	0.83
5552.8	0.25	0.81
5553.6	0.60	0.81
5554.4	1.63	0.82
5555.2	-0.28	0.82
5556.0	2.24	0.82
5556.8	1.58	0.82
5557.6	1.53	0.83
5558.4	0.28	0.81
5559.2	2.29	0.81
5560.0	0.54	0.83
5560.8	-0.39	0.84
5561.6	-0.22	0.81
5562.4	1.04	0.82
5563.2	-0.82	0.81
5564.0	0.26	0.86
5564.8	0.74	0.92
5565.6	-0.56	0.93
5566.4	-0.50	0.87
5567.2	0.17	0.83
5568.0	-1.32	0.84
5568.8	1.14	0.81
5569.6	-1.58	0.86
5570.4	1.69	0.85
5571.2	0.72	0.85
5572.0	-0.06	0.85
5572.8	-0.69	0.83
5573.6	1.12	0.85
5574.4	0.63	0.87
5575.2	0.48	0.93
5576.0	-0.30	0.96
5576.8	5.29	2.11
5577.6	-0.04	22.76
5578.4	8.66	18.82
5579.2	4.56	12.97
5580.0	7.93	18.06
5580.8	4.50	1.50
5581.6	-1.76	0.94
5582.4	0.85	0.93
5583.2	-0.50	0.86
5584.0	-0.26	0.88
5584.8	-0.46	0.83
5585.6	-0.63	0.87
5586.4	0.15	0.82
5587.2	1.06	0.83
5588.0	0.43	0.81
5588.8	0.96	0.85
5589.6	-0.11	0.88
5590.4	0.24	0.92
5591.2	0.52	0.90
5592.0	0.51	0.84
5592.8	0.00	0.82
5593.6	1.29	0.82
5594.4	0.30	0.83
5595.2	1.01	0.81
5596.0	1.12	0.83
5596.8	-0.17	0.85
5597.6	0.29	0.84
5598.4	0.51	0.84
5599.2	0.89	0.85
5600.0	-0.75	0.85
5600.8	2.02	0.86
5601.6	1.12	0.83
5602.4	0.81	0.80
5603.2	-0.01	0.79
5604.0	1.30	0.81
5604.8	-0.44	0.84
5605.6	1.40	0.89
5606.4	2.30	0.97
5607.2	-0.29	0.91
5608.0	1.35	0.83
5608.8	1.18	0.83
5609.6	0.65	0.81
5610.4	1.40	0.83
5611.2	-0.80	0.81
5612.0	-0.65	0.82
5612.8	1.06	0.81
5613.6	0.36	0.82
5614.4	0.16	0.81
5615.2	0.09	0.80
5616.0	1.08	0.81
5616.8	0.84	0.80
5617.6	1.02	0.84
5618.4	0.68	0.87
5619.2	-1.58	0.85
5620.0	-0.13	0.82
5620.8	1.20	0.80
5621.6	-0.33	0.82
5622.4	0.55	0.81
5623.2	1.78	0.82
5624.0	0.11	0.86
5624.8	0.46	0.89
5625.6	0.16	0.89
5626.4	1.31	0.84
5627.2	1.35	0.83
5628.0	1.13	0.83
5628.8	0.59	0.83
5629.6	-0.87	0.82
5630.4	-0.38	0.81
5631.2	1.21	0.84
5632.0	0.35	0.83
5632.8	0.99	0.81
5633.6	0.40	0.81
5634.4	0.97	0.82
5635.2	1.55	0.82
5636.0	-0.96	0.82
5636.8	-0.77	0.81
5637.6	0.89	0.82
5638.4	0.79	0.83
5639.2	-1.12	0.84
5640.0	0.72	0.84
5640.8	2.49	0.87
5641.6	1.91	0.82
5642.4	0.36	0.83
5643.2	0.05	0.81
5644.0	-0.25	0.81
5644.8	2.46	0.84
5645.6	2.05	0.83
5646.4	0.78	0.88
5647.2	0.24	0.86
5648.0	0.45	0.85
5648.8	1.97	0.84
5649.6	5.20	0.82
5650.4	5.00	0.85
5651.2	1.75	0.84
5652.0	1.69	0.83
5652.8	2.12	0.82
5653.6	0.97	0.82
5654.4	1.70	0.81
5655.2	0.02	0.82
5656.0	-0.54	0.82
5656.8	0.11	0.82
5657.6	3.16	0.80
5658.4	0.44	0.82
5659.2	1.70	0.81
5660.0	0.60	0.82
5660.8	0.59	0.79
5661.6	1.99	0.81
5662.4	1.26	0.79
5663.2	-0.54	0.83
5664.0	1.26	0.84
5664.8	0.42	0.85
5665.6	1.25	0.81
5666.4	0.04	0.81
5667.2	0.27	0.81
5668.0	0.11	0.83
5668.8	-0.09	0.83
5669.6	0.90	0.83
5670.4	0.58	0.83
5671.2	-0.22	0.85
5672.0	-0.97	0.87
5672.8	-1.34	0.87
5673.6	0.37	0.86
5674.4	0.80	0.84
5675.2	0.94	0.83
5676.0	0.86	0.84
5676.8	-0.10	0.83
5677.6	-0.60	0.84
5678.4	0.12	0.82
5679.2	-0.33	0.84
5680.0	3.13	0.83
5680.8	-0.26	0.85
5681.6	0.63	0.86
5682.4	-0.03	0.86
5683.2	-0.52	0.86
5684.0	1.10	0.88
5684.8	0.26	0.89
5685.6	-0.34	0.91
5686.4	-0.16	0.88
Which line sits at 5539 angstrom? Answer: Hbeta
